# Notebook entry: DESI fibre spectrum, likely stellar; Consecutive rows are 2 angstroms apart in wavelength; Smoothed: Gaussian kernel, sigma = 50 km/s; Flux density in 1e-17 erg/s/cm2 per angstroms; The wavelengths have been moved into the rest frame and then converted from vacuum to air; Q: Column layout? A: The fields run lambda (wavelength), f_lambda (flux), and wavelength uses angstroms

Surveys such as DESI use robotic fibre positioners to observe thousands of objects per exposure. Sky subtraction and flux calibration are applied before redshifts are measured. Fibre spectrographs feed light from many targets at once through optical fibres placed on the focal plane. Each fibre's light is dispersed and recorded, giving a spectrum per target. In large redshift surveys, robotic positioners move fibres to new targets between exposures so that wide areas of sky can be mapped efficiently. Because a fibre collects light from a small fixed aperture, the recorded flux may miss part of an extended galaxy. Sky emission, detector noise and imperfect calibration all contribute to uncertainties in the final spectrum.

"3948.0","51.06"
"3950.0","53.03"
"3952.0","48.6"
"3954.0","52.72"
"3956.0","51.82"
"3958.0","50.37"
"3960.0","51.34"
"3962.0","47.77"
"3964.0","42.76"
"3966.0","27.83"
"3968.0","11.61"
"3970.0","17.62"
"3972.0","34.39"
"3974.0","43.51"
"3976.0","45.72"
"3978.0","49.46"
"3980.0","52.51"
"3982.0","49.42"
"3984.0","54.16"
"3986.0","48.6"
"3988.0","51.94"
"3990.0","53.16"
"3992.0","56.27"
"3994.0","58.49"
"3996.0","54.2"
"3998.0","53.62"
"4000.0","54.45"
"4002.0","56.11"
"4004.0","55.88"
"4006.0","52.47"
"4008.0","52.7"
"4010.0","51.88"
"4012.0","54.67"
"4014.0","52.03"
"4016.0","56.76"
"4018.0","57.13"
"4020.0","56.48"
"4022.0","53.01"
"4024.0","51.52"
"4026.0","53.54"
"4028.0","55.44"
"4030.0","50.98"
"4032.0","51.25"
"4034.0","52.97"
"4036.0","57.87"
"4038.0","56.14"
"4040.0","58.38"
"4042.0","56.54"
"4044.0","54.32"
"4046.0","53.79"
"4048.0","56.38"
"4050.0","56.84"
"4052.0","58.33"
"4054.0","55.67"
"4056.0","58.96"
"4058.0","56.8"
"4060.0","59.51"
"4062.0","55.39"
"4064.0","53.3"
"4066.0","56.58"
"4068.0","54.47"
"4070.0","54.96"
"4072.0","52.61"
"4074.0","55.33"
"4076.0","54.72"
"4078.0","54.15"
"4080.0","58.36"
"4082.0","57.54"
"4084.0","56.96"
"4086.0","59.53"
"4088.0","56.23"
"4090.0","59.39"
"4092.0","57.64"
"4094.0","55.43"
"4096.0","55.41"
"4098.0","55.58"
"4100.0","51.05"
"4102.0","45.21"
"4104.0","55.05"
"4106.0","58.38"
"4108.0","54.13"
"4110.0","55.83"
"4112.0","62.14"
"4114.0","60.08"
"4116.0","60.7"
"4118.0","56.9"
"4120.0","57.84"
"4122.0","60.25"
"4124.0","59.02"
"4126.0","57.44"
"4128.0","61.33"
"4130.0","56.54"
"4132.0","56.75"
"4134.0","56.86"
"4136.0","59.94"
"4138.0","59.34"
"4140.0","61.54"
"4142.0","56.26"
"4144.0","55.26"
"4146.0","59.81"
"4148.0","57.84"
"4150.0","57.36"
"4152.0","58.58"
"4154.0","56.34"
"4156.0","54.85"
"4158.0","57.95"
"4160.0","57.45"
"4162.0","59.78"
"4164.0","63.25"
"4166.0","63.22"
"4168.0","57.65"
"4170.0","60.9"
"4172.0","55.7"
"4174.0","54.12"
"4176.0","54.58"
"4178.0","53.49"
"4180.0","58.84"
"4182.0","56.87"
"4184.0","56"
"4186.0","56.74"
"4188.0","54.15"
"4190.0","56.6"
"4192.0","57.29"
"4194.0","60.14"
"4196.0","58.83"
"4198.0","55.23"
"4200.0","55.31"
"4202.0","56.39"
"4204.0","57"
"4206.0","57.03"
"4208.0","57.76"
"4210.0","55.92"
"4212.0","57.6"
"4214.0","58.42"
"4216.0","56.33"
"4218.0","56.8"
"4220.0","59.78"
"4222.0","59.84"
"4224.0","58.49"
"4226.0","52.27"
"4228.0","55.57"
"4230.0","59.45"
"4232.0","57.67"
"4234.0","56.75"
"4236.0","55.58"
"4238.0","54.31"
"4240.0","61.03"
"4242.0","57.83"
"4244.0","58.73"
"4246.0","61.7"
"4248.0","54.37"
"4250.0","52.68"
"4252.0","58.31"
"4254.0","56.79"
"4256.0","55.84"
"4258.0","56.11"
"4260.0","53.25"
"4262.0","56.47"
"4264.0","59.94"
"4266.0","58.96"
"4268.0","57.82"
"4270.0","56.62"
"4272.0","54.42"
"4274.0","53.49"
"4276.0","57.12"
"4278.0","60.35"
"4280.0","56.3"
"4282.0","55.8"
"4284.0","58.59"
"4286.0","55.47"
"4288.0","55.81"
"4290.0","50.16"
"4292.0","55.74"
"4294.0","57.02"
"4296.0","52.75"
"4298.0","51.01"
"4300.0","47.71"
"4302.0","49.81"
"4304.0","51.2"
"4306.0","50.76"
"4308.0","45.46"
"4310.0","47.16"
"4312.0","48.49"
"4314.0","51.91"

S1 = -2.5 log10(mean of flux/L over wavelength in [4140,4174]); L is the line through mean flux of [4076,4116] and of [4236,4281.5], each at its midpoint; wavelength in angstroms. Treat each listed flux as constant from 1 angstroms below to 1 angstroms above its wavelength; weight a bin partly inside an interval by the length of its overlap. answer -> -0.03 mag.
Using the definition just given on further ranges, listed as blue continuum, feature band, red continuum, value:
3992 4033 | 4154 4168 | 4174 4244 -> -0.053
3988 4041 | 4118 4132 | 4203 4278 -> -0.052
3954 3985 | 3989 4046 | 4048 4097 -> -0.121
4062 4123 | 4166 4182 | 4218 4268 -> -0.004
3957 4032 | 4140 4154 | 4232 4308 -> -0.099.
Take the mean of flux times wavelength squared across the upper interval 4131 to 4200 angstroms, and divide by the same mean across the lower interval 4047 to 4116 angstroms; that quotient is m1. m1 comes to 1.1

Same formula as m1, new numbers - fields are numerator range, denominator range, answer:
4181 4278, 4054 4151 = 1.06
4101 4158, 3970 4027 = 1.19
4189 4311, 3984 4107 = 1.12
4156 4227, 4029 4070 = 1.10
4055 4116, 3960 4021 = 1.21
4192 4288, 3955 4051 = 1.26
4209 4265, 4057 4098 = 1.10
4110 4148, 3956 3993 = 1.44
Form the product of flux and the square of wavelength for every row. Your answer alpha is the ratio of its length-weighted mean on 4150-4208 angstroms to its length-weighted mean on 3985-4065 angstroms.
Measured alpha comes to 1.13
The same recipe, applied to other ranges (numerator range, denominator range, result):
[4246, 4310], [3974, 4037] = 1.17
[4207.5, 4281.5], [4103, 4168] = 1.03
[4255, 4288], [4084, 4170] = 1.05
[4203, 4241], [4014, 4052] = 1.14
